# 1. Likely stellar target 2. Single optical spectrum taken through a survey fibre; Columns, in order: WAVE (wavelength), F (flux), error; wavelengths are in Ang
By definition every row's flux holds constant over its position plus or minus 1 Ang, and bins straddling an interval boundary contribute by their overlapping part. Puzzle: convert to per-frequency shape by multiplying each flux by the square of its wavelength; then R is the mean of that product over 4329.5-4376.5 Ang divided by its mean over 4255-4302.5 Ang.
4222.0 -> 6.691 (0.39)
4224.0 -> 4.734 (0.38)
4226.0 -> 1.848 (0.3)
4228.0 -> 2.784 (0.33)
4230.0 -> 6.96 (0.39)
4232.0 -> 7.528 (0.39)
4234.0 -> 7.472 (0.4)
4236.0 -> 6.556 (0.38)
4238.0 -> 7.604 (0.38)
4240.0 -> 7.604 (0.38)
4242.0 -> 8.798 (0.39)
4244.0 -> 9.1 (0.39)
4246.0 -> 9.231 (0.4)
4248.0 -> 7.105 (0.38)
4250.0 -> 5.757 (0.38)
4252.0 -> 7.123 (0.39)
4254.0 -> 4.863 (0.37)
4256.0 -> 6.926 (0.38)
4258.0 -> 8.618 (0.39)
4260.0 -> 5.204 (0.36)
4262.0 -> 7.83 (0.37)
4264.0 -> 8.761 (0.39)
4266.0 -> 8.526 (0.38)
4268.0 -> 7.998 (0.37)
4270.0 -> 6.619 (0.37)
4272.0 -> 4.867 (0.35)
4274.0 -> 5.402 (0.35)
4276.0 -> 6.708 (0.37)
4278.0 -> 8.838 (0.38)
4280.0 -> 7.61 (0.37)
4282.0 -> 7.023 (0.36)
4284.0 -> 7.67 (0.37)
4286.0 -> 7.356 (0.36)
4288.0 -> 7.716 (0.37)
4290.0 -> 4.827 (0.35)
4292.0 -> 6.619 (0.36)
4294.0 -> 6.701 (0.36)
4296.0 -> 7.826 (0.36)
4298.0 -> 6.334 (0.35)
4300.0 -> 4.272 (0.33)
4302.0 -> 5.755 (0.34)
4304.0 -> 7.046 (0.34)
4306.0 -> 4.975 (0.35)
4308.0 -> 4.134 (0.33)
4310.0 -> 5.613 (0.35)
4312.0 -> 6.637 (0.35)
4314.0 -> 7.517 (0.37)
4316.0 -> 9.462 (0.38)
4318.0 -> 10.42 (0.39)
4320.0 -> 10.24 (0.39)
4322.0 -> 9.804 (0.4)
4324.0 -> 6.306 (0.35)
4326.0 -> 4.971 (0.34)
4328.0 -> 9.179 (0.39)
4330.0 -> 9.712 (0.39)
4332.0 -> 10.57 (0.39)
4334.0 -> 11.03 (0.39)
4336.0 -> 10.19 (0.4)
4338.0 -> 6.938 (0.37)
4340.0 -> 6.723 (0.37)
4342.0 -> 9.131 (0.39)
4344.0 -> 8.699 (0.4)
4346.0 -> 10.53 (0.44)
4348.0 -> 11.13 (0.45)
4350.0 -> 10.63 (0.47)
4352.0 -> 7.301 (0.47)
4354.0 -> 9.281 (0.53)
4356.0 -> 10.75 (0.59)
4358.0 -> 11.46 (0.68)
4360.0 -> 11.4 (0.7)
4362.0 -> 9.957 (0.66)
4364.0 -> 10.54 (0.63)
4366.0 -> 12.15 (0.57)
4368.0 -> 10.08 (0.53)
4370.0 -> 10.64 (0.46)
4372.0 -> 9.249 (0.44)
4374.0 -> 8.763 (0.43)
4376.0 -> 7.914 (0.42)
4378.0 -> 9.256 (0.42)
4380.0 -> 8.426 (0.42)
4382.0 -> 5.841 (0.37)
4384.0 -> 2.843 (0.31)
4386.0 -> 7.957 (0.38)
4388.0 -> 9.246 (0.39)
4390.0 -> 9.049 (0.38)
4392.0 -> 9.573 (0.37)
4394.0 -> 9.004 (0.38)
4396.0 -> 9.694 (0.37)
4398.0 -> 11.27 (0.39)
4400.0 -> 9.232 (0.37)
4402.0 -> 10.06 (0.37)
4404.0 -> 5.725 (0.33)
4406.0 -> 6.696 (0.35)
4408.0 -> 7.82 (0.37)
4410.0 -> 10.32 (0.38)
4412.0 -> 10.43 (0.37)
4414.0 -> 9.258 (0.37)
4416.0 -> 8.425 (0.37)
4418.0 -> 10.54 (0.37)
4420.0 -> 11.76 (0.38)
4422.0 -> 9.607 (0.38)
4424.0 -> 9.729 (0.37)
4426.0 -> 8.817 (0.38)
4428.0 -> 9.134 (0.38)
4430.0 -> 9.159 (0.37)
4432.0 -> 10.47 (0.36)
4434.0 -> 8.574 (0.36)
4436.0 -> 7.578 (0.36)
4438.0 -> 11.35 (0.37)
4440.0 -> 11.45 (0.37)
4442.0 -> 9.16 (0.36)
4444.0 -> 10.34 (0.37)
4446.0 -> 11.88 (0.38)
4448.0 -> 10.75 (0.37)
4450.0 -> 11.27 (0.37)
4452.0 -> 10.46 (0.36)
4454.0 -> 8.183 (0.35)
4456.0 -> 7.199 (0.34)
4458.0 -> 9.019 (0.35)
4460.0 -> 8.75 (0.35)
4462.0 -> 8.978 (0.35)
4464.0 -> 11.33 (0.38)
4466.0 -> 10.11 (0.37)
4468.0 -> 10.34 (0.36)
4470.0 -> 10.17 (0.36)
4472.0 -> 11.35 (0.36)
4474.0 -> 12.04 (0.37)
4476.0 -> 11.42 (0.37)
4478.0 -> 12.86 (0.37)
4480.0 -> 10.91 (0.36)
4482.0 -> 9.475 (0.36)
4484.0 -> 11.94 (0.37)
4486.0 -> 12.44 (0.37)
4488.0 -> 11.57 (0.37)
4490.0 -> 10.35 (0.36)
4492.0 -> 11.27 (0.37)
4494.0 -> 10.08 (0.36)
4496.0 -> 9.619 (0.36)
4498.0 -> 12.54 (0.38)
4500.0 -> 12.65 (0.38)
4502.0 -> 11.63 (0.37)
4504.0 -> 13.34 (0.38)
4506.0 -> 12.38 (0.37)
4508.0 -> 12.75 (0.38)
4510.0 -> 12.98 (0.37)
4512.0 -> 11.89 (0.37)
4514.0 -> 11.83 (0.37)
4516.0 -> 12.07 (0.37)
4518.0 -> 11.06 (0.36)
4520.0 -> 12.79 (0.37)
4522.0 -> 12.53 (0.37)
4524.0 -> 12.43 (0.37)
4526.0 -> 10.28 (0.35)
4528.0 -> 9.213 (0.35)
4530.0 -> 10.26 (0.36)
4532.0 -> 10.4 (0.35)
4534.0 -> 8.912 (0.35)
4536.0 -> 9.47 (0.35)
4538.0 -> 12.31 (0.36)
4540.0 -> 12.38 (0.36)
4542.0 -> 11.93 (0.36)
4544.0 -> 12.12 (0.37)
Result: 1.5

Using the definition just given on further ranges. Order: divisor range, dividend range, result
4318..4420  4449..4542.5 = 1.28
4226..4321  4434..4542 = 1.73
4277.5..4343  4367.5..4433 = 1.24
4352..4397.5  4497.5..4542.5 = 1.35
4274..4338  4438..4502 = 1.54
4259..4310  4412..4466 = 1.58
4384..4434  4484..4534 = 1.32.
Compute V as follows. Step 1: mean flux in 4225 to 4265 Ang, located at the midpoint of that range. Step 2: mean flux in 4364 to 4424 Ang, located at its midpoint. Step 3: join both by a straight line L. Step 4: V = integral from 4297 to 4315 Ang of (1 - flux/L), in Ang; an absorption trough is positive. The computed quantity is 4.5 Ang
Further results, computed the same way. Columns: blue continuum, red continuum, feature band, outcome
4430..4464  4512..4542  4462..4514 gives -4.8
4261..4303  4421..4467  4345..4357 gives -2.7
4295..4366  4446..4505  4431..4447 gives 0.2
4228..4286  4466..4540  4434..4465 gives 2.0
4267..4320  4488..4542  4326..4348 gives -4.0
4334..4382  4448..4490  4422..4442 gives 1.2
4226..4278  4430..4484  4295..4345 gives 2.1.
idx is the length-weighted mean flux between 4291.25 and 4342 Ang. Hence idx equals 7.59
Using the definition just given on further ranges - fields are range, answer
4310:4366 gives 9.26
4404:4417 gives 8.59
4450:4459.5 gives 8.99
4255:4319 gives 6.93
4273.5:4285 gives 7.29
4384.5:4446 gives 9.37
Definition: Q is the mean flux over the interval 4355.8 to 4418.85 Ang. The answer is 9.15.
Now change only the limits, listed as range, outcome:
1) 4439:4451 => 10.8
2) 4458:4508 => 11.1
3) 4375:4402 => 8.47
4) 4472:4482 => 11.5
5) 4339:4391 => 9.19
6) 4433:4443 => 9.62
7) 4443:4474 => 10.1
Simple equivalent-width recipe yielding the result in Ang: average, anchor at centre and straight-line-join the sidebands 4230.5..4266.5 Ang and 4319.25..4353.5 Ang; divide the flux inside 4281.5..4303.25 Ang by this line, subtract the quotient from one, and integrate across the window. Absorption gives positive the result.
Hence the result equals 4.4 Ang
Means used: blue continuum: 7.46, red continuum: 9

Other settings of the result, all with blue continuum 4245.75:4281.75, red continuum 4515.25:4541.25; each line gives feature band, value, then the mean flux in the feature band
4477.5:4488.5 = -1.1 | 11.5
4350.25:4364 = -2.6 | 10.1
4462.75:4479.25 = -1.5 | 11.2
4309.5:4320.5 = -0.7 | 8.35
